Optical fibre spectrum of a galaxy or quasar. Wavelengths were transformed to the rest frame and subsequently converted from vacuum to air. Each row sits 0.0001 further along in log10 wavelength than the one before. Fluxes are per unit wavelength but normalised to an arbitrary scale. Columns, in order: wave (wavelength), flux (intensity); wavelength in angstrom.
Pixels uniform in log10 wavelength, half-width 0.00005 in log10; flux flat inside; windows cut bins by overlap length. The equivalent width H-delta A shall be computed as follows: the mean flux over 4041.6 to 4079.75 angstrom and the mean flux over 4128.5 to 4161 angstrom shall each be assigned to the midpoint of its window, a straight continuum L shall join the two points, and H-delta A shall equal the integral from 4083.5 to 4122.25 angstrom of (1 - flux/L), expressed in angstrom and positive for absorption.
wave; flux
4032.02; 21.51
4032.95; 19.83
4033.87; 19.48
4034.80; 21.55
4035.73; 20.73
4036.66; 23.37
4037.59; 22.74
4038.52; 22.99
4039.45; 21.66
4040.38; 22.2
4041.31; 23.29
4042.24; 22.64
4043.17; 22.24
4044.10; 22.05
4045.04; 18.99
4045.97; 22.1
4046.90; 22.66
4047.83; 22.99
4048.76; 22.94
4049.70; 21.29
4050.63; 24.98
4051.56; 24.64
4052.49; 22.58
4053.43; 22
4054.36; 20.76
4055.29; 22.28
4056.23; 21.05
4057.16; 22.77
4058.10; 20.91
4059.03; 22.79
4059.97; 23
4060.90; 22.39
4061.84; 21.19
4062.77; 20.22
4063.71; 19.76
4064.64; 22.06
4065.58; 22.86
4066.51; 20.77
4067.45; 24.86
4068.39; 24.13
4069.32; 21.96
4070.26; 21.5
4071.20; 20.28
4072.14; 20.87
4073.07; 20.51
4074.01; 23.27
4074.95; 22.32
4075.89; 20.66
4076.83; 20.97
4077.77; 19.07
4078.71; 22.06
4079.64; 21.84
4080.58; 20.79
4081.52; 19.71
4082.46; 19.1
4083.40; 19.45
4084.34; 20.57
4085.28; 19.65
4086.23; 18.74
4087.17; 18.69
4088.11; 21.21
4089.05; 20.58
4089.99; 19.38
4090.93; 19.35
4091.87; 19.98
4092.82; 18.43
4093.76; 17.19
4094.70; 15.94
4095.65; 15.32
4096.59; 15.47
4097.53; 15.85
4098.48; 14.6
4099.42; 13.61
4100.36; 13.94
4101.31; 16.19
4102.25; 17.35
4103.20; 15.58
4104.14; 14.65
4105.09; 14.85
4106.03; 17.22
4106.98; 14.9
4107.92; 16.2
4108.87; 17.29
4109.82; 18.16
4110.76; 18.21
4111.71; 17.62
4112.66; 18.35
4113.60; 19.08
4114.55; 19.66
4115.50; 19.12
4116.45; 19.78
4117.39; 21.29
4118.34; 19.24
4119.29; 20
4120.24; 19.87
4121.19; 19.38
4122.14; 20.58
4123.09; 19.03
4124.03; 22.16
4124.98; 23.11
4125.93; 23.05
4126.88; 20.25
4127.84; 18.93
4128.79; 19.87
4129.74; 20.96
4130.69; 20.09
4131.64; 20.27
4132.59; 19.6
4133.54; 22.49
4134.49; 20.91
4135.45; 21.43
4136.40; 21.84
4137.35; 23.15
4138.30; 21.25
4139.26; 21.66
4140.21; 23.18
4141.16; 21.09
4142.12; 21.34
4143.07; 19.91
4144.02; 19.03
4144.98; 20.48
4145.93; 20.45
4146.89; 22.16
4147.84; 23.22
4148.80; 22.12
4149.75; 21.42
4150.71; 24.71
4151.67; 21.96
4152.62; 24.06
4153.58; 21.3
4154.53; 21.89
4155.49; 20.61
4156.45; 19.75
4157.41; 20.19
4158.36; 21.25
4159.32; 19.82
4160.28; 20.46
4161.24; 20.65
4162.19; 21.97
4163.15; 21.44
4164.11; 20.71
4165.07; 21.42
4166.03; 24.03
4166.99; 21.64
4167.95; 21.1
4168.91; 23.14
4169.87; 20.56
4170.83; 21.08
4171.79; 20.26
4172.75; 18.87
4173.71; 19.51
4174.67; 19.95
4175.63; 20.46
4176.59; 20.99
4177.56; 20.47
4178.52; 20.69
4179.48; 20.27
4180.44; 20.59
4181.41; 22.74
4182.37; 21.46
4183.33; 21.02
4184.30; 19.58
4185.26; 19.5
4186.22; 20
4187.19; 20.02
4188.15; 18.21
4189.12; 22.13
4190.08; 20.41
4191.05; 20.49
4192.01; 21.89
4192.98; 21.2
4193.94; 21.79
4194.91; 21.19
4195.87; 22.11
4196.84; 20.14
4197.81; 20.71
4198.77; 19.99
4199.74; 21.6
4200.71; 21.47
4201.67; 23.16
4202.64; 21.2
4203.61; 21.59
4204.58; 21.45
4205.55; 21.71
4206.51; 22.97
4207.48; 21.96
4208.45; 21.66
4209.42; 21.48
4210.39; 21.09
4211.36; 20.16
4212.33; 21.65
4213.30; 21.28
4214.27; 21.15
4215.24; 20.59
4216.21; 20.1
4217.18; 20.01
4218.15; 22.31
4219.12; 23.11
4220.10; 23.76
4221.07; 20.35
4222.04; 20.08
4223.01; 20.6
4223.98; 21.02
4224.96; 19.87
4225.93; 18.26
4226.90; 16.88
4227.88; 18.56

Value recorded 6.7 angstrom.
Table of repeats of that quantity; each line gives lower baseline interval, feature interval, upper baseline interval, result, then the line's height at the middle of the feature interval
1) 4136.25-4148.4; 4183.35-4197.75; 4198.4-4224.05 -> 0.5 angstrom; 21.4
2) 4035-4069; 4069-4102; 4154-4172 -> 4.3 angstrom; 21.9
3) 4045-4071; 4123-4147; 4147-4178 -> 0.5 angstrom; 21.5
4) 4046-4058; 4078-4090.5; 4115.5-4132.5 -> 0.8 angstrom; 21.6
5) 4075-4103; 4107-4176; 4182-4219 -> -3.3 angstrom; 19.7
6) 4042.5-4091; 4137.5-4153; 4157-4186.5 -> -0.6 angstrom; 21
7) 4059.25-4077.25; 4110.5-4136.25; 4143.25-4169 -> 1.7 angstrom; 21.6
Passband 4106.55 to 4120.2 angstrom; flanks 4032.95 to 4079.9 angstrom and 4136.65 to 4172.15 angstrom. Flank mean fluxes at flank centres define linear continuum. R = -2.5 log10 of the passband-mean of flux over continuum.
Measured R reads 0.17 mag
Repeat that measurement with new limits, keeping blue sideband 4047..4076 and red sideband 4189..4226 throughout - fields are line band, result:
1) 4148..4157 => -0.021 mag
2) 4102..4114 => 0.281 mag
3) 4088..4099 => 0.236 mag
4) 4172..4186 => 0.051 mag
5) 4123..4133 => 0.050 mag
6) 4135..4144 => 0.006 mag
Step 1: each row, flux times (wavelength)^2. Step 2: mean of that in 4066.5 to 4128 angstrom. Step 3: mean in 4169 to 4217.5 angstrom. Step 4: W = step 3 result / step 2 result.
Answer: 1.1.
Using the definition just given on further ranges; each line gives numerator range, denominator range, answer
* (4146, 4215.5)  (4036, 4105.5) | 1.10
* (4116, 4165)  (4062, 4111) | 1.14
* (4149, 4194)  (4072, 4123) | 1.17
